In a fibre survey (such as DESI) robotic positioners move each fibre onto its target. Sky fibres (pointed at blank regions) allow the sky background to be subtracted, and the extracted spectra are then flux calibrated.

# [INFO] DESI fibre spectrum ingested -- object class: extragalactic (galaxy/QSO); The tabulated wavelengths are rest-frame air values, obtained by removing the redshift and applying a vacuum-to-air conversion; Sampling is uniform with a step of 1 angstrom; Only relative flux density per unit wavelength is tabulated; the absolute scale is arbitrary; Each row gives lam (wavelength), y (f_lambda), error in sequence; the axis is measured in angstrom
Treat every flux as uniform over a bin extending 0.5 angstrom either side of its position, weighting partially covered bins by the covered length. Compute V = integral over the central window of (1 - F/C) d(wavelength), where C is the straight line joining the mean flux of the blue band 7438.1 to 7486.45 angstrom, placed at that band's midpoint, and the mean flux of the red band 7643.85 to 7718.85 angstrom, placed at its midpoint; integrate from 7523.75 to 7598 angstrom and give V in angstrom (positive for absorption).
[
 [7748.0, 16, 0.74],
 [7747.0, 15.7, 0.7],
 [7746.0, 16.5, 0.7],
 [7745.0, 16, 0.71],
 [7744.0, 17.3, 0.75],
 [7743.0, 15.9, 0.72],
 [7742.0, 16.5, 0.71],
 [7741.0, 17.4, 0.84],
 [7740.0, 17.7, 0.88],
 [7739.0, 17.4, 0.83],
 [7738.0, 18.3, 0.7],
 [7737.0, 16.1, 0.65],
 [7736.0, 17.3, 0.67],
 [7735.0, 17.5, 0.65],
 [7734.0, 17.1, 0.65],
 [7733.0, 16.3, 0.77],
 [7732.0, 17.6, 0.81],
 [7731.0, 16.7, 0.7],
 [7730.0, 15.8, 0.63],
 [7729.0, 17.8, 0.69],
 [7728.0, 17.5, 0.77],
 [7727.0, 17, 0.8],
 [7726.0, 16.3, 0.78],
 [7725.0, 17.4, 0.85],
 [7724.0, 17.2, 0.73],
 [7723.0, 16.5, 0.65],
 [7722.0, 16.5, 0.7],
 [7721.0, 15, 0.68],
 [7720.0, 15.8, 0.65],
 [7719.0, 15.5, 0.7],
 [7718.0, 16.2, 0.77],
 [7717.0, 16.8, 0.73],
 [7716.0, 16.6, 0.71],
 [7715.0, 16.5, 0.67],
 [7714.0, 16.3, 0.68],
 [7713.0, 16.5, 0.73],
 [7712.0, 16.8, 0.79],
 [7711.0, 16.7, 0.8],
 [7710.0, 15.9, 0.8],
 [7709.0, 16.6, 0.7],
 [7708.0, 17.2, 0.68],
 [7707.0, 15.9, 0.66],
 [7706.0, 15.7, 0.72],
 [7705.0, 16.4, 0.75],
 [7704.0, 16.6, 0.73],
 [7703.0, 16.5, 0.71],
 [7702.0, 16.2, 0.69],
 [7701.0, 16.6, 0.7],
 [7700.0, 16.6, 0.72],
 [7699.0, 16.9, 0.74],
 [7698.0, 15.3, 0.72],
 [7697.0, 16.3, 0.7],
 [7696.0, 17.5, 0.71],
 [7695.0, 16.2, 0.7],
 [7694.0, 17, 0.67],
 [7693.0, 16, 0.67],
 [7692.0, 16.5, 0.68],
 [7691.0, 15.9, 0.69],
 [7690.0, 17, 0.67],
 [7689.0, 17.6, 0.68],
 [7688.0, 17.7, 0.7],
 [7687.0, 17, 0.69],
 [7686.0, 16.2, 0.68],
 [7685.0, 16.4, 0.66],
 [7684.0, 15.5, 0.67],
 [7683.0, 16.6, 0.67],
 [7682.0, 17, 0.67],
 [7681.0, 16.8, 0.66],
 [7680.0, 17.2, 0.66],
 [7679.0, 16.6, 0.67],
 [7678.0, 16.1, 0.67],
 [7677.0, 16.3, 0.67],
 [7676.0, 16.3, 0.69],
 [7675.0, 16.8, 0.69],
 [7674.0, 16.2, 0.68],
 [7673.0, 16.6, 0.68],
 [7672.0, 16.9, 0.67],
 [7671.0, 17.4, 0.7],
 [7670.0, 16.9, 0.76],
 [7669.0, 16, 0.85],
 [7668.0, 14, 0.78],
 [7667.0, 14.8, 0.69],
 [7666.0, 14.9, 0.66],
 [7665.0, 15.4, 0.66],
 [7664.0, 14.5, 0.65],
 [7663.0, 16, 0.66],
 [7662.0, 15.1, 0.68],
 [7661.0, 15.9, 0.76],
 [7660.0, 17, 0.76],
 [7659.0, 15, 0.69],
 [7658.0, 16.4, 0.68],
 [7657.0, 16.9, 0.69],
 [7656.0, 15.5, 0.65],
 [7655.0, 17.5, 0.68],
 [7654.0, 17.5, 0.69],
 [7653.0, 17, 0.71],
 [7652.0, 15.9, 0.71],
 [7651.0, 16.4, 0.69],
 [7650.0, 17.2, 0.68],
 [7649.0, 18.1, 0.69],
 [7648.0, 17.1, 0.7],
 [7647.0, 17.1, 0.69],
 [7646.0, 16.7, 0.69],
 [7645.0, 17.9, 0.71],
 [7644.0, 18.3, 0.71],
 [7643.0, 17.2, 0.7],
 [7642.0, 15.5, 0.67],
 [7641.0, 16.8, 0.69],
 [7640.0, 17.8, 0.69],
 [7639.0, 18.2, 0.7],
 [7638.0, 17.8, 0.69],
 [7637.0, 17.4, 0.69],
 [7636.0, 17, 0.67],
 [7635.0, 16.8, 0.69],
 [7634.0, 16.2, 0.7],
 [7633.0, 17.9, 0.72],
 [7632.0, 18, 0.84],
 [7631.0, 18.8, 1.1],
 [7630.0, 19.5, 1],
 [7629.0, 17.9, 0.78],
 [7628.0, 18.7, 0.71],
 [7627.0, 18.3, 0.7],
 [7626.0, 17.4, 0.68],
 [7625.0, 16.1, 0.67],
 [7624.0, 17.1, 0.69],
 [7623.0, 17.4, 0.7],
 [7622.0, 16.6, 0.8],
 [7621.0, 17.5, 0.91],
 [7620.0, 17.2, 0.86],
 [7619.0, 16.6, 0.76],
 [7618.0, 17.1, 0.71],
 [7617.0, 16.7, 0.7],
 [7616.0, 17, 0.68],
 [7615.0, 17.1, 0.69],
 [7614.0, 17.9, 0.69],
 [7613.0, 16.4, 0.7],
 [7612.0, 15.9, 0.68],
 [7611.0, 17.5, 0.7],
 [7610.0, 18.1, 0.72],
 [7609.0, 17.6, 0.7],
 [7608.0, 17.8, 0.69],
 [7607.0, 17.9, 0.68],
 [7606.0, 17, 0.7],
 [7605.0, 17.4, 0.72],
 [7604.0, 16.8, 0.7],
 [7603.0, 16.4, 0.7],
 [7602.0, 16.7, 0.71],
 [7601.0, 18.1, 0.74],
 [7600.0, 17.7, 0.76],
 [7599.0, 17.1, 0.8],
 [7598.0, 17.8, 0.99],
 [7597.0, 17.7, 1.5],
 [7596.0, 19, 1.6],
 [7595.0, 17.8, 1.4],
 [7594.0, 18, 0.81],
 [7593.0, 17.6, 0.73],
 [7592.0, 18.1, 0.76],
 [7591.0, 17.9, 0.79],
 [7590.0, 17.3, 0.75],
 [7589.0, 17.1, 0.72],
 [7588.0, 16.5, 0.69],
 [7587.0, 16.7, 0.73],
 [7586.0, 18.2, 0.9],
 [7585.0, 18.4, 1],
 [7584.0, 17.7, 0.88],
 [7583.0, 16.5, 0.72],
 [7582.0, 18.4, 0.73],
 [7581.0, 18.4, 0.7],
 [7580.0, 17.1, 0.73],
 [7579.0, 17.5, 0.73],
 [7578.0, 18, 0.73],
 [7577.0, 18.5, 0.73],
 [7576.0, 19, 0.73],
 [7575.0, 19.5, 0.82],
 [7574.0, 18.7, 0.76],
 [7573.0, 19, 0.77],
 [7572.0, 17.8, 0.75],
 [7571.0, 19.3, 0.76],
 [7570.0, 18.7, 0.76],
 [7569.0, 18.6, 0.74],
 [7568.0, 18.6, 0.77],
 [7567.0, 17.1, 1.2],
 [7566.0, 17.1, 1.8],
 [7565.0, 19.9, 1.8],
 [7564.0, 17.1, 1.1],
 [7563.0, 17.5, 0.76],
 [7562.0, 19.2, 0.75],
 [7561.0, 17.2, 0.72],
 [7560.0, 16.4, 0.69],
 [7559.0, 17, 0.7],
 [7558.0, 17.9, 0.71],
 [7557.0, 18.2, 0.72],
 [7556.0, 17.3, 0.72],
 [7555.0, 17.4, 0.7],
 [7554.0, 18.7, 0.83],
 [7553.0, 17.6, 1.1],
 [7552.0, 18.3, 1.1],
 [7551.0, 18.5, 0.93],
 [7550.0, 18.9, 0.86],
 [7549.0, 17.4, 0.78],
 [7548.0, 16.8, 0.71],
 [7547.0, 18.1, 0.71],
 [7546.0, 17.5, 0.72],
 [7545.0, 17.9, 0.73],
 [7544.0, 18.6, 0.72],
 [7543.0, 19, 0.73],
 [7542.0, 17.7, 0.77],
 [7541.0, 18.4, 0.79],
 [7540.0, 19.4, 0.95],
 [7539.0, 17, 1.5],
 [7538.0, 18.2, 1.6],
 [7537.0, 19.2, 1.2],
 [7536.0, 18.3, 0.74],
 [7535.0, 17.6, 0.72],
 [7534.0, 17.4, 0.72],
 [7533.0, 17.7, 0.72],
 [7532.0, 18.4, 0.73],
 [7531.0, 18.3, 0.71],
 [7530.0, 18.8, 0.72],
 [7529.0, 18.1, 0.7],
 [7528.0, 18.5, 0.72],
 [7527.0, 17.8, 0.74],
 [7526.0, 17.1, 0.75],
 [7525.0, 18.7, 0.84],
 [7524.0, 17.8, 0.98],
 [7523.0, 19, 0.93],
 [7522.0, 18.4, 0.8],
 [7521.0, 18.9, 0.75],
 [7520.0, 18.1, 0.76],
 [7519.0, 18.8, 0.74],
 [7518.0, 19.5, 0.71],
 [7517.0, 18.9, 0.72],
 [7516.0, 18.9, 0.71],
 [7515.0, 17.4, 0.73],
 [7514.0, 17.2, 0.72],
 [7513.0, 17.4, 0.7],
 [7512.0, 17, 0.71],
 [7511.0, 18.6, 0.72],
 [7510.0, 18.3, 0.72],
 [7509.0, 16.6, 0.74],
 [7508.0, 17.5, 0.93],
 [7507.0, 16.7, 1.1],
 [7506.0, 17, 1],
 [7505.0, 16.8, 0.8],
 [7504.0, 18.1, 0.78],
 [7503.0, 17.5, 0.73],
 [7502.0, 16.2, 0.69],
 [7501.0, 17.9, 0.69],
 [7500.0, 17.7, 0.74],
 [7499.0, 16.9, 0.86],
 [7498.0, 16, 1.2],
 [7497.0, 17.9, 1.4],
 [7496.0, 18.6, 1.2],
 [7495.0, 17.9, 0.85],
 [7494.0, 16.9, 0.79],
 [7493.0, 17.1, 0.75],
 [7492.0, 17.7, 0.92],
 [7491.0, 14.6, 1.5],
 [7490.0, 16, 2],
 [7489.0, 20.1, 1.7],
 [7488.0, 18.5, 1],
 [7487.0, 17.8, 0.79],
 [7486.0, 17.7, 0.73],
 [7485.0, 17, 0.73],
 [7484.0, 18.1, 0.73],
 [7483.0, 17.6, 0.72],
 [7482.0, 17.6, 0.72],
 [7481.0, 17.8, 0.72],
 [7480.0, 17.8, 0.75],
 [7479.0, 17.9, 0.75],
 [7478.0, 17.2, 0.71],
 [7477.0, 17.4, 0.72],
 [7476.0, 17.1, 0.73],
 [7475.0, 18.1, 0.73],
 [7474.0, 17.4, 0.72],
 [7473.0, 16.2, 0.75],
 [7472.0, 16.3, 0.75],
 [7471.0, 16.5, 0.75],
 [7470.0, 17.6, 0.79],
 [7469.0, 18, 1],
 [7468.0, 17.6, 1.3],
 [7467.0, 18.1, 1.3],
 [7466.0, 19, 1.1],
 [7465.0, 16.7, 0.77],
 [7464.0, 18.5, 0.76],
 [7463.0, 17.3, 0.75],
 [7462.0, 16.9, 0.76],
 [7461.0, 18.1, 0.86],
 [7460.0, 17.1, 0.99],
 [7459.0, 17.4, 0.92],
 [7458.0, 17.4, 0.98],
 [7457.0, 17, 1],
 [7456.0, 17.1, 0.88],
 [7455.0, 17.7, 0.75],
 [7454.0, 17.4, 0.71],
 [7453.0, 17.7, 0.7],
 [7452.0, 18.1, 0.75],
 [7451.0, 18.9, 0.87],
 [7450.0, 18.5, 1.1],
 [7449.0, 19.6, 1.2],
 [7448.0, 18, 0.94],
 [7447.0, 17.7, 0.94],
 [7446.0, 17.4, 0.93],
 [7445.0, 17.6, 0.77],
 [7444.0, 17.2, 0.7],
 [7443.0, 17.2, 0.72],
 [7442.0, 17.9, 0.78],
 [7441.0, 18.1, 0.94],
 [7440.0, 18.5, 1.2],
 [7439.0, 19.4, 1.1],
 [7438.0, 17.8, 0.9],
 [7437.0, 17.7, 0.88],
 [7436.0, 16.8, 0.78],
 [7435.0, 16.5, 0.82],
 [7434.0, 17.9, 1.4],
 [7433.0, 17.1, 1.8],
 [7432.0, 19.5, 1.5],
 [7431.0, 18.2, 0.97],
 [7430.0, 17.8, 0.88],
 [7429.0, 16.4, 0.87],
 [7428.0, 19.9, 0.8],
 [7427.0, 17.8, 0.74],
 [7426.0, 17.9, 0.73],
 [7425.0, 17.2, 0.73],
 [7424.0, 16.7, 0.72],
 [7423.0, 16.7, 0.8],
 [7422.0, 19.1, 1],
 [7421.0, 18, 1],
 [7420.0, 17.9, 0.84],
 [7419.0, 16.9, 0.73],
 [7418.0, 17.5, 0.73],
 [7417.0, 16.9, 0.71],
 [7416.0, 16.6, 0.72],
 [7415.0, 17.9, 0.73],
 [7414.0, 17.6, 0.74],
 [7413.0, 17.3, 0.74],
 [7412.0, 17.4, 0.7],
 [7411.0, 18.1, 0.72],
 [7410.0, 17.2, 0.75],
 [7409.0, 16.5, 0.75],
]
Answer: -3.81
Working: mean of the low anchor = 17.7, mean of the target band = 18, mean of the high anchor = 16.5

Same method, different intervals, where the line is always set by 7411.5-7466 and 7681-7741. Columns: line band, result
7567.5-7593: -1.33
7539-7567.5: -1.09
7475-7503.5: 0.08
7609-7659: -0.83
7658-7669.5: 0.99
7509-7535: -1.16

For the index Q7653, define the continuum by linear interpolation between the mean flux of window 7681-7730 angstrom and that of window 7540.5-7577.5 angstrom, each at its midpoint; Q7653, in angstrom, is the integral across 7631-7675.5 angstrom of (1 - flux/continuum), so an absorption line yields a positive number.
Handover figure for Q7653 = 1.2 angstrom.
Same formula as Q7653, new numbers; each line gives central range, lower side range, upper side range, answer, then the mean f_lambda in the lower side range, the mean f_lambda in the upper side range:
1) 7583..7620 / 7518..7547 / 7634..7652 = 0.4 angstrom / 18.3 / 17.2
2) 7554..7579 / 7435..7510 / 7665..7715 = -1.6 angstrom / 17.5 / 16.4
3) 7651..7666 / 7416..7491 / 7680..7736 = 0.6 angstrom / 17.7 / 16.6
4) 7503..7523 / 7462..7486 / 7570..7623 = -0.4 angstrom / 17.5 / 17.6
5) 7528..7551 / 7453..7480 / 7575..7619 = -0.9 angstrom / 17.4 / 17.5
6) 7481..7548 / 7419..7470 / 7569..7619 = -0.4 angstrom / 17.8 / 17.7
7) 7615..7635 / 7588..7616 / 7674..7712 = -0.3 angstrom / 17.4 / 16.5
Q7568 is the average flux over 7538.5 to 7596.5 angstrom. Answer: 18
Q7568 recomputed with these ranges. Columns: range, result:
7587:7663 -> 17.2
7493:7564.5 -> 17.9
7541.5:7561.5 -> 17.8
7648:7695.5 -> 16.4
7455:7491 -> 17.5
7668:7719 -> 16.5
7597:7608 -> 17.3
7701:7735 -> 16.5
